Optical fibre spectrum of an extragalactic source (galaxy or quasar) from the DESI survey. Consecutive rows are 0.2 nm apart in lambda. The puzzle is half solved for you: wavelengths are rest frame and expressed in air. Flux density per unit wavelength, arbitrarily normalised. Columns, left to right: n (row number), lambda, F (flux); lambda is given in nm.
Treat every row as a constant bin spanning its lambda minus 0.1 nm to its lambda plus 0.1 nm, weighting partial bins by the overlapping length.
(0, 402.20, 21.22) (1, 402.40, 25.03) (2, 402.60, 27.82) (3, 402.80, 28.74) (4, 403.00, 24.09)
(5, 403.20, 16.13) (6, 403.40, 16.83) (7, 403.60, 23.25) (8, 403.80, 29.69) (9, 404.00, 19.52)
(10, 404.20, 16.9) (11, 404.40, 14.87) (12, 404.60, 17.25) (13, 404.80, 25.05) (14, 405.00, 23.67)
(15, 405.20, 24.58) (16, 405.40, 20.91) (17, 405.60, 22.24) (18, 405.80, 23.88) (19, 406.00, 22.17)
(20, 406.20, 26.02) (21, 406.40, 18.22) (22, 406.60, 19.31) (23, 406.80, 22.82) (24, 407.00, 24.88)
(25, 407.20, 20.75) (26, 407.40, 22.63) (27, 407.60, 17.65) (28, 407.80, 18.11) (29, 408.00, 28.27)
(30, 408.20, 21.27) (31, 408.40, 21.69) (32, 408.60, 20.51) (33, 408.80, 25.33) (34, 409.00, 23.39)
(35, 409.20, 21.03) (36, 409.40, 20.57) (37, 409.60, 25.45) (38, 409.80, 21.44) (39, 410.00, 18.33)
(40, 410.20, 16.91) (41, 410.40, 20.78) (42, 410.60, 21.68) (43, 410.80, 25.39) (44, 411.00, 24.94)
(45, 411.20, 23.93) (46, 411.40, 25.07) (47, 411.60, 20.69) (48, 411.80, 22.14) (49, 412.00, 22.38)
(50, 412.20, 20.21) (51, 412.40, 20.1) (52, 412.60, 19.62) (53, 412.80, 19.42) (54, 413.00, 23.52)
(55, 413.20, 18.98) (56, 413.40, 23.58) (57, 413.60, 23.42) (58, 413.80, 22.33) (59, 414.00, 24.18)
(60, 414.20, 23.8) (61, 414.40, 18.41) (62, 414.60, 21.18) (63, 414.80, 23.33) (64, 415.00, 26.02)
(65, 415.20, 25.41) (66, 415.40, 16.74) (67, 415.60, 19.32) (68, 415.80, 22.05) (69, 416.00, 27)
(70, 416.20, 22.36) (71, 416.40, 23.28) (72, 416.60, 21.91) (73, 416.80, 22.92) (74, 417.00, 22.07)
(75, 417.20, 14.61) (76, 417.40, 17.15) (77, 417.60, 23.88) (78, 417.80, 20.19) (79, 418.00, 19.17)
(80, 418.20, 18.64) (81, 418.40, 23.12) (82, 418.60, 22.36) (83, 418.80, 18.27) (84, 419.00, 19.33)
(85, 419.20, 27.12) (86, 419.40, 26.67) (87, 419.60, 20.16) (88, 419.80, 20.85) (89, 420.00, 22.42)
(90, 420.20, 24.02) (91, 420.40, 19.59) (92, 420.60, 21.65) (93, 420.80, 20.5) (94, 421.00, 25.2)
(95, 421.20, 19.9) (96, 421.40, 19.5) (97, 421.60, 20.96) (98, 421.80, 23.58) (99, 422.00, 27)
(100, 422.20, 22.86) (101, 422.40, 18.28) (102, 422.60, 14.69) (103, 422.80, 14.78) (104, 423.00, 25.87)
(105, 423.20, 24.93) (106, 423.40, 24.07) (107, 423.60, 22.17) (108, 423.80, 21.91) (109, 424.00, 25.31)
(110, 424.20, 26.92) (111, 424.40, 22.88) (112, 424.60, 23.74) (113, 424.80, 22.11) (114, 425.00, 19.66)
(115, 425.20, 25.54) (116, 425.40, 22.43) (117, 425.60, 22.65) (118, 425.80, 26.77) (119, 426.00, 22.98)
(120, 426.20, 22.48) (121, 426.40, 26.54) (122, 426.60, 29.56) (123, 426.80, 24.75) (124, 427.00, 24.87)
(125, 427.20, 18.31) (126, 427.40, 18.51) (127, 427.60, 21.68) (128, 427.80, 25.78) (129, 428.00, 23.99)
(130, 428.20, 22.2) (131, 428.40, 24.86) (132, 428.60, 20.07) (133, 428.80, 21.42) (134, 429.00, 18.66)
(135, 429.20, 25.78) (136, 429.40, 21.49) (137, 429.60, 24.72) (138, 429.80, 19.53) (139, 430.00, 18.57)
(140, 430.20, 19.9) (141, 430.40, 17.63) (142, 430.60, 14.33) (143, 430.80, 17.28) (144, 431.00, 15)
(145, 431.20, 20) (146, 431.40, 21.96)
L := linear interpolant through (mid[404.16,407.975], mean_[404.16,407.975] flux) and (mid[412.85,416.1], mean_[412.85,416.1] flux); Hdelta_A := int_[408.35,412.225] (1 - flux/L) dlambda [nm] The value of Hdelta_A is -0.044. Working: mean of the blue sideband 21.4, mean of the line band 22.1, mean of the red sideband 22.4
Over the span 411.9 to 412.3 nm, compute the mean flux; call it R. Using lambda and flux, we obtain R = 21.3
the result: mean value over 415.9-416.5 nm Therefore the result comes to 24.2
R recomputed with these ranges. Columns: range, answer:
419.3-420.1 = 22.5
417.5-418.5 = 21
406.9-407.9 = 20.8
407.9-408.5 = 23.7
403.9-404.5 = 17.1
